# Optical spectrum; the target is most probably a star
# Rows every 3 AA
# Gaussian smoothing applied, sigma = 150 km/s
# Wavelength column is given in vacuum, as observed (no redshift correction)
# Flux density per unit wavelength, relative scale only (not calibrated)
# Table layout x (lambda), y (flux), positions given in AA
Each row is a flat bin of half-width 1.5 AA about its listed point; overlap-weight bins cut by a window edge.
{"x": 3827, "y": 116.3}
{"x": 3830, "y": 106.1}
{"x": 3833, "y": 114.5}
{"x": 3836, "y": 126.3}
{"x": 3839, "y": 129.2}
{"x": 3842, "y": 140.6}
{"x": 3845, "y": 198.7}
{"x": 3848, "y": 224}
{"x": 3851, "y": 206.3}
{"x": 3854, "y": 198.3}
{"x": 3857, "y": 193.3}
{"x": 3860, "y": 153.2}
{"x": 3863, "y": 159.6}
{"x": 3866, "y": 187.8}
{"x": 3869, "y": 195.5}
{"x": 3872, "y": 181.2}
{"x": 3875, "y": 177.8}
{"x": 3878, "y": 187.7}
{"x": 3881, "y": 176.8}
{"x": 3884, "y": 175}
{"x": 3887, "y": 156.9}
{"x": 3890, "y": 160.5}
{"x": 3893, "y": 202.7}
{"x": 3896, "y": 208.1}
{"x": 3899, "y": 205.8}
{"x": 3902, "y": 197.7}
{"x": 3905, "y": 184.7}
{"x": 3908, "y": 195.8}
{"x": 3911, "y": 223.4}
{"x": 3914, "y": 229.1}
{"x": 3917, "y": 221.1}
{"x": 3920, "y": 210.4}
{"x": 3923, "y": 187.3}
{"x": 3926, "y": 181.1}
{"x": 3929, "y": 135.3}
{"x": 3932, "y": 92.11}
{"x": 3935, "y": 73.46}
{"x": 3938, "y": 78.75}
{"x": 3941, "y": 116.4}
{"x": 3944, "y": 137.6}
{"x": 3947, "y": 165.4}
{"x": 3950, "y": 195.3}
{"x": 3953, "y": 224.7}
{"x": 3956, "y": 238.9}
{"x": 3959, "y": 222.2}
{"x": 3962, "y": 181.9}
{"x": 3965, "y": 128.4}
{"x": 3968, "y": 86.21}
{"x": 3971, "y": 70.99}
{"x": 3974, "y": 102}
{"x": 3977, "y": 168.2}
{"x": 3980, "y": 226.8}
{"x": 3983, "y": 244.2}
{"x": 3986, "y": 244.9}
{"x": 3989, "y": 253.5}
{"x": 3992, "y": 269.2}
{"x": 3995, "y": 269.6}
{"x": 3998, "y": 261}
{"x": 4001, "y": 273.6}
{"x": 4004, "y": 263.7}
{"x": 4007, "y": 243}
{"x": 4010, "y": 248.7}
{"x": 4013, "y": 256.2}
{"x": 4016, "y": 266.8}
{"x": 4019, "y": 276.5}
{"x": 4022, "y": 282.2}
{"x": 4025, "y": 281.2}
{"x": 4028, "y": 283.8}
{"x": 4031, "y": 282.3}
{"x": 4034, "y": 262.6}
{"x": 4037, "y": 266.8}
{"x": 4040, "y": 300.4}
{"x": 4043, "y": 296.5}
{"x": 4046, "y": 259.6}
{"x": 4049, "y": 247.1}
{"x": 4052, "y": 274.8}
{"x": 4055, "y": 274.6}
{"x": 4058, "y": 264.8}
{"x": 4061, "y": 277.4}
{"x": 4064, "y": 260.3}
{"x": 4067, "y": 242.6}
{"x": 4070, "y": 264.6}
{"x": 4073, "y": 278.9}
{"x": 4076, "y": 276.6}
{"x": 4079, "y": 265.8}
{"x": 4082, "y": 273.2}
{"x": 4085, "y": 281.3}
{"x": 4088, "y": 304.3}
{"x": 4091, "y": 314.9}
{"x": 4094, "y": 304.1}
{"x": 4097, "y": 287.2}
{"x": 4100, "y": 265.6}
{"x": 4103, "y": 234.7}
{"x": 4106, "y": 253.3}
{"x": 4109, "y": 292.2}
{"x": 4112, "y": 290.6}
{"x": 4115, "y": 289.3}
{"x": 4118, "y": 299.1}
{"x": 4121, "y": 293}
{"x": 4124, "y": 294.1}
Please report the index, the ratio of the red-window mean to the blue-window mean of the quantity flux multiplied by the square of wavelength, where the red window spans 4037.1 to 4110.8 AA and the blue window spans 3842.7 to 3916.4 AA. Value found 1.59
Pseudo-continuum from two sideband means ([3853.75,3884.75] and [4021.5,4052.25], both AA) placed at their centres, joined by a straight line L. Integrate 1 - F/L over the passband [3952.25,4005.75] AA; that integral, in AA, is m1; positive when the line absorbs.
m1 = 8.1 AA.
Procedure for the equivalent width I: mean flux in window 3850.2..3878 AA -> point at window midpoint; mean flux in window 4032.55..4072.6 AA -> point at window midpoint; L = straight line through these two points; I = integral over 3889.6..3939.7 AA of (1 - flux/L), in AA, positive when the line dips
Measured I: 7.10 AA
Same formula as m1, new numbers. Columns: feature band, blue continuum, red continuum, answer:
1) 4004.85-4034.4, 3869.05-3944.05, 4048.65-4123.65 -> -3.7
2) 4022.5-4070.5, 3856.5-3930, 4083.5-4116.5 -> -2.5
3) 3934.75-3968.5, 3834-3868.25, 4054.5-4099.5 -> 9.4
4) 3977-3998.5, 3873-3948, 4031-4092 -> -2.1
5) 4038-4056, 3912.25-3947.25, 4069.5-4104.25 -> -2.0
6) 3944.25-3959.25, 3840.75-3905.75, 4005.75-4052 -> 1.7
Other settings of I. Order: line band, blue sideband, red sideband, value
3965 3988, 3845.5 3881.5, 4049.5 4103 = 7.06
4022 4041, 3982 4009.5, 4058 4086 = -1.17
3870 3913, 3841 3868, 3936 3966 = -2.40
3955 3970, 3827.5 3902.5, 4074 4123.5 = 3.61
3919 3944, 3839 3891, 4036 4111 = 9.08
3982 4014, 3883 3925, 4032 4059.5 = -1.36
